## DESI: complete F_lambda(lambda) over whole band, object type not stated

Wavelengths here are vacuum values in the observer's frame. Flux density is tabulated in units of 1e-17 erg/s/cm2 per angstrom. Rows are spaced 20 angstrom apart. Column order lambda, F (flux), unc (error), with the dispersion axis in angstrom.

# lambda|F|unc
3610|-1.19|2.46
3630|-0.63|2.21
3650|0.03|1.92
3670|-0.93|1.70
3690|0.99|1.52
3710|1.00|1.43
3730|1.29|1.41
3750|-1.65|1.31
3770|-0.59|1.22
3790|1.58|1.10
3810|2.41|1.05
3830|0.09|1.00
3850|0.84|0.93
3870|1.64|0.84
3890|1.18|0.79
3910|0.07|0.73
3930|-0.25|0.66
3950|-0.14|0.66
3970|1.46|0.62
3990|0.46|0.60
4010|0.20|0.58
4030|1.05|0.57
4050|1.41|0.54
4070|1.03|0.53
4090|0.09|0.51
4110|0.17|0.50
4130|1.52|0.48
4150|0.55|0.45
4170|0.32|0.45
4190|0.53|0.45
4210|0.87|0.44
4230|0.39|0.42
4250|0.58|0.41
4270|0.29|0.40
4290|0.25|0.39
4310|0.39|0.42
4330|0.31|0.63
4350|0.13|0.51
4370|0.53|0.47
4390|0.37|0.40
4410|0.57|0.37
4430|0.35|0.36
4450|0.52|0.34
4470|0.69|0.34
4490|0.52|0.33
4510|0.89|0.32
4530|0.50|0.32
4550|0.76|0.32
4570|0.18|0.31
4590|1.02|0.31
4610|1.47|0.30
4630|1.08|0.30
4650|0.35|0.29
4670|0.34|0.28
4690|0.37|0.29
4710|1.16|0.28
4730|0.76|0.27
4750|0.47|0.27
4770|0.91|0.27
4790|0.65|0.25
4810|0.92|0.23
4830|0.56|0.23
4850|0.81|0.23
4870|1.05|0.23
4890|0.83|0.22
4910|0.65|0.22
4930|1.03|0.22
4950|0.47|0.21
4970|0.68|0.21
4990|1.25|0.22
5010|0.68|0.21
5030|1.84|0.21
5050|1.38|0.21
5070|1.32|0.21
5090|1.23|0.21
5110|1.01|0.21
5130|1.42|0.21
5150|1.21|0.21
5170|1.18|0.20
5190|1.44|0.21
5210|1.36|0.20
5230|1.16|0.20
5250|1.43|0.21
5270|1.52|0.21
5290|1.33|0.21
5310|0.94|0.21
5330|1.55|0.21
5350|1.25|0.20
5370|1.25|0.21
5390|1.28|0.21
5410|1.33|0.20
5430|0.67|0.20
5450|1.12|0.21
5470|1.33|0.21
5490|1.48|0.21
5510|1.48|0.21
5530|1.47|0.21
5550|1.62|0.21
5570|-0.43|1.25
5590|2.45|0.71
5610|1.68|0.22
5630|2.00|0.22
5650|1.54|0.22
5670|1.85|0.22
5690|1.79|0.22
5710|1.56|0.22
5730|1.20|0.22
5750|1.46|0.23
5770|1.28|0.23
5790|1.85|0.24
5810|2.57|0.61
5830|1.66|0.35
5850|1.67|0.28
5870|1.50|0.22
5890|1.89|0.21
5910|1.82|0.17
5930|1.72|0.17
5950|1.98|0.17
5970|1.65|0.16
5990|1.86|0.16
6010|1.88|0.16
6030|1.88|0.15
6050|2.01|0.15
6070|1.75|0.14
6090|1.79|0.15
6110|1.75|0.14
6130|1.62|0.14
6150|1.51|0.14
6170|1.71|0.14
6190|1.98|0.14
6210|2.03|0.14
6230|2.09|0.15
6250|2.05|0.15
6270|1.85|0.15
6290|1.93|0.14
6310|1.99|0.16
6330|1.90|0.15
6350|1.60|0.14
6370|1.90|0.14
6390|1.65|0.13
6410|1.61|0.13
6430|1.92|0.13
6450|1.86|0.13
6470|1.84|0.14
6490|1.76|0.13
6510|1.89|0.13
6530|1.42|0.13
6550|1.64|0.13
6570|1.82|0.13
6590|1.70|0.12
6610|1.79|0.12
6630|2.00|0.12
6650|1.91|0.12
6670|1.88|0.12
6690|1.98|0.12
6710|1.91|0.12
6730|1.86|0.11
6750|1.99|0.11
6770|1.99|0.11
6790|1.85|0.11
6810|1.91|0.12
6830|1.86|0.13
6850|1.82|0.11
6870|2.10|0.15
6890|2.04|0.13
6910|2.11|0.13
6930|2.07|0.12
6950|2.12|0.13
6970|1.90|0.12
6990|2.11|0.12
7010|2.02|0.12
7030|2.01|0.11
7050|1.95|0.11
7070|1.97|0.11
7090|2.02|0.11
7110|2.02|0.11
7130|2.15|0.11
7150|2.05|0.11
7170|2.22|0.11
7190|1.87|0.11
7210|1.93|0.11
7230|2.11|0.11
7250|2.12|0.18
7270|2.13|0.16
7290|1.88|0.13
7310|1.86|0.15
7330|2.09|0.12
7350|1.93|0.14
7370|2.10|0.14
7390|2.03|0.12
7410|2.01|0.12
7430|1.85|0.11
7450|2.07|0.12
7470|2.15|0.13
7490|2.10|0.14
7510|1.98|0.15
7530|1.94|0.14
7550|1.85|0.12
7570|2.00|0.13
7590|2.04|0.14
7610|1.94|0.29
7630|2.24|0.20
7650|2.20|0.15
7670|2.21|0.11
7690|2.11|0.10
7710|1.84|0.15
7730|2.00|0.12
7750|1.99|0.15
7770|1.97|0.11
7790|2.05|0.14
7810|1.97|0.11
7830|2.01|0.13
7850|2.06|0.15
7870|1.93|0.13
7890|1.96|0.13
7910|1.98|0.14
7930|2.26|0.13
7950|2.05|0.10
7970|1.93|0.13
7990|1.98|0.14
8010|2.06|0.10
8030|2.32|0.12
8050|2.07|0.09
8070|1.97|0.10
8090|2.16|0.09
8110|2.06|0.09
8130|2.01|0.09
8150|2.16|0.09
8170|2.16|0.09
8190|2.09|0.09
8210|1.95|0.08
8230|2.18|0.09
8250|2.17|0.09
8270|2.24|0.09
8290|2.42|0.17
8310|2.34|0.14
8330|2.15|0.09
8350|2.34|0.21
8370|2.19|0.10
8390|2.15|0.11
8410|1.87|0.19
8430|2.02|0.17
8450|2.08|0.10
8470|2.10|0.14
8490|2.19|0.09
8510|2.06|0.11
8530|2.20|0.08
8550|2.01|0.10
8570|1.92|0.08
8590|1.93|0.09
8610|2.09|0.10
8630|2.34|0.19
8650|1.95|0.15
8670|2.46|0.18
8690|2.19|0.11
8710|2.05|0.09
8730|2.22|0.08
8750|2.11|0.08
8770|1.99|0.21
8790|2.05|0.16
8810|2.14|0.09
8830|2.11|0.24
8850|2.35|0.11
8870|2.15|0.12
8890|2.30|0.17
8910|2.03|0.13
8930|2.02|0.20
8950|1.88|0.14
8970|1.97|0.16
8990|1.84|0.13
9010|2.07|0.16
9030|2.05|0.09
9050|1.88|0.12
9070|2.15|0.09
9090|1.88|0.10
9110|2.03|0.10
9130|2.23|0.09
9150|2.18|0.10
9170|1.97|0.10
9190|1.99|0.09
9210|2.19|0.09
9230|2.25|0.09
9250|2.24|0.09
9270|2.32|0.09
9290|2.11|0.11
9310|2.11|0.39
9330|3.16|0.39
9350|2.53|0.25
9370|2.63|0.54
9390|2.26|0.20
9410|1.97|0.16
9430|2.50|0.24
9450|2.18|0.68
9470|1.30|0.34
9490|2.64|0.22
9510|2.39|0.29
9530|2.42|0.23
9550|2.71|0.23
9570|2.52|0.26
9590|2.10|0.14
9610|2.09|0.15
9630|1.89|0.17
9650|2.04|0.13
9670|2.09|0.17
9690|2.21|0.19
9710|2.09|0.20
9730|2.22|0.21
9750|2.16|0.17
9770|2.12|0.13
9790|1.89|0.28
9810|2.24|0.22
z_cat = 0.26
